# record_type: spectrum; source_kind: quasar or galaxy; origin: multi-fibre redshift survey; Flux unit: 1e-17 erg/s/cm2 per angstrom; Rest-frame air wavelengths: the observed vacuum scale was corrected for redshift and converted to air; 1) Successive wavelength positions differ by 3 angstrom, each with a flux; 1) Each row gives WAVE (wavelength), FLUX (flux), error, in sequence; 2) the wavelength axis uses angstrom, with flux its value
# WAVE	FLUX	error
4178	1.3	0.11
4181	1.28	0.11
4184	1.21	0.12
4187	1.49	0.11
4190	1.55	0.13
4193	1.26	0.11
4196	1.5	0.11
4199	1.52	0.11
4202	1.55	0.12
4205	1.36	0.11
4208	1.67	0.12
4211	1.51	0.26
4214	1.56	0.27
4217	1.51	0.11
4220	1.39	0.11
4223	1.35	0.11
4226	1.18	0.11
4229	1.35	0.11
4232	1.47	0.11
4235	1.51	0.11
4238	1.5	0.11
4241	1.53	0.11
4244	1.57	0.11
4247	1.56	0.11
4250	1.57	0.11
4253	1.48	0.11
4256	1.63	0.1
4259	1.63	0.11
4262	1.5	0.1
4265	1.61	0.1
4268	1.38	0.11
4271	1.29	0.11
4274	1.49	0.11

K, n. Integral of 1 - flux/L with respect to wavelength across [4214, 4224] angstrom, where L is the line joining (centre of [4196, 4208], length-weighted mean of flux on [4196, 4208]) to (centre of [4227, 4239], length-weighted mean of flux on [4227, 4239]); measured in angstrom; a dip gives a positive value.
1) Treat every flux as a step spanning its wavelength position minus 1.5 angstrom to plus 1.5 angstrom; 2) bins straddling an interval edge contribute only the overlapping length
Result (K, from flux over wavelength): 0.2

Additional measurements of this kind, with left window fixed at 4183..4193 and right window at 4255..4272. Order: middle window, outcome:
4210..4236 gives 0.5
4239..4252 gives -0.6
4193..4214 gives -1.1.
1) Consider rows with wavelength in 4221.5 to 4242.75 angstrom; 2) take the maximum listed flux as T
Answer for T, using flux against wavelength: 1.53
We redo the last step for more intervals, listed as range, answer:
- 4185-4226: 1.67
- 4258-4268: 1.63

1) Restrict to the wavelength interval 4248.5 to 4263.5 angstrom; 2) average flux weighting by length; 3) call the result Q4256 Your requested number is 1.56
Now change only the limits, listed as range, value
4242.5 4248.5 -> 1.57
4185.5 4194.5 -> 1.43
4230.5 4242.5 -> 1.5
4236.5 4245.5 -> 1.53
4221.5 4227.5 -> 1.27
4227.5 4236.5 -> 1.44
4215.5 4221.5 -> 1.45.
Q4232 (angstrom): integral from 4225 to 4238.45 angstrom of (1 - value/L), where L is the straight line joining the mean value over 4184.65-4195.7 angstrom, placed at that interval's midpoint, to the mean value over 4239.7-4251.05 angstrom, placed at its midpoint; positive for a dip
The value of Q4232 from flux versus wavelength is 1.1 angstrom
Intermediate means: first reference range 1.42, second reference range 1.56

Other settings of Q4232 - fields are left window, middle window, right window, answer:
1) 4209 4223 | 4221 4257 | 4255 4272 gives 0.60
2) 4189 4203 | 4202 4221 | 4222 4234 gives -1.31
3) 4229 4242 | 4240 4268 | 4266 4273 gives -2.69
